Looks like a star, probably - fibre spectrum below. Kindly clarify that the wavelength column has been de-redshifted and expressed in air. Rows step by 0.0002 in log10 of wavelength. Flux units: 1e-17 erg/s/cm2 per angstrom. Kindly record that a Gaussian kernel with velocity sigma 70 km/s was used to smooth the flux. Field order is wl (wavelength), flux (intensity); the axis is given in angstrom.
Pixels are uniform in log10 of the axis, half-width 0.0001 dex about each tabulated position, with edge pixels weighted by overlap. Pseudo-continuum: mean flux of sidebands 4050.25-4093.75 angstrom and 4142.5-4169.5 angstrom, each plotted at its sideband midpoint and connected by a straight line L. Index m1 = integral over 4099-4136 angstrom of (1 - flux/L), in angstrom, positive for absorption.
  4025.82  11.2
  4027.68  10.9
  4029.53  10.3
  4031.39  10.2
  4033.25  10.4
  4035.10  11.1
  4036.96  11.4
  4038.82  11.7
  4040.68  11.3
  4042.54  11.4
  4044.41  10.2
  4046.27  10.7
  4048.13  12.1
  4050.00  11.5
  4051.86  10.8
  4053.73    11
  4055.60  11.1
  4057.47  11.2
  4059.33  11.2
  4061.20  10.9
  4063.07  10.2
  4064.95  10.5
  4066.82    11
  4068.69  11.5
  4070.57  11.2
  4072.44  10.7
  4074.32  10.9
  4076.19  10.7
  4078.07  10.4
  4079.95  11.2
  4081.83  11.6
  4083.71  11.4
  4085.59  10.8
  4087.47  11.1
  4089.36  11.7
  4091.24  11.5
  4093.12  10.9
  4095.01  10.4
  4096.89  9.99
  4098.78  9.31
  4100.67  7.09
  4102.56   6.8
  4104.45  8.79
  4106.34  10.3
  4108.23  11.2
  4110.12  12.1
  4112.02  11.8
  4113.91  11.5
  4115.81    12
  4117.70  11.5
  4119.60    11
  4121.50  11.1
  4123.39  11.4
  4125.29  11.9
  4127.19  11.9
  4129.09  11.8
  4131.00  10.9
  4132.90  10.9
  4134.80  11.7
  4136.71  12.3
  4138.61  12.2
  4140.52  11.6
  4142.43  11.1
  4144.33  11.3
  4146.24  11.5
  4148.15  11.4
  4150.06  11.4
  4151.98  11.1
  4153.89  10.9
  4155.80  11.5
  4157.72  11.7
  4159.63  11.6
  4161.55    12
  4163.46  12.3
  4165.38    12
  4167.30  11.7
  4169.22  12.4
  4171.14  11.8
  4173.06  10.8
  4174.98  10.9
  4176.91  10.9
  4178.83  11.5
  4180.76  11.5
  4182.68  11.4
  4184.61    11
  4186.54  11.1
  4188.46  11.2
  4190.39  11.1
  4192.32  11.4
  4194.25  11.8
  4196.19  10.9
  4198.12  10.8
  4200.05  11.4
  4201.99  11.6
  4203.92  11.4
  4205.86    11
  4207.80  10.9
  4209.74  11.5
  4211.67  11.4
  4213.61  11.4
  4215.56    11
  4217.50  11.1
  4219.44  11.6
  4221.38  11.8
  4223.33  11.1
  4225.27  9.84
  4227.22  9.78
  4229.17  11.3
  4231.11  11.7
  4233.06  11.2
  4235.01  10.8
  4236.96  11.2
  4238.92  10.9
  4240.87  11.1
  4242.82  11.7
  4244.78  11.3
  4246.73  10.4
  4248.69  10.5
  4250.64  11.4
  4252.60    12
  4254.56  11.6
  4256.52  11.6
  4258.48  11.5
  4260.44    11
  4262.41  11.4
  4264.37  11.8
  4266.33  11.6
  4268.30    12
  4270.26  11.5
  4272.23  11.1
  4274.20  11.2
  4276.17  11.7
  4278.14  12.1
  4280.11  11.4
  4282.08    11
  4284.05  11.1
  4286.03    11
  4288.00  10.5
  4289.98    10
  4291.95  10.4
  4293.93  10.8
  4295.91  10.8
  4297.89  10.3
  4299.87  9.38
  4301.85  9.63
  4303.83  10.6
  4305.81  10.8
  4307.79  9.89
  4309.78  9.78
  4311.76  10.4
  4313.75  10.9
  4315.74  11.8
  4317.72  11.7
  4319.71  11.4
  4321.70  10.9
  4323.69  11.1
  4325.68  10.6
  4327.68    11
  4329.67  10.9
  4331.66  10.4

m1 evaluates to 1.7 angstrom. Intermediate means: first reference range 11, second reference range 11.6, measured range 10.8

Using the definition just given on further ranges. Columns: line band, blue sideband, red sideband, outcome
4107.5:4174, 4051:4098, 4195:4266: -3.2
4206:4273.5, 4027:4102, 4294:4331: -3.3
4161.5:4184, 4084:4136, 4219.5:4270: -1.2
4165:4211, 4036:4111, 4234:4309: -1.8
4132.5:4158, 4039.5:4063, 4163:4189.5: -0.3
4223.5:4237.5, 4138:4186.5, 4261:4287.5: 0.8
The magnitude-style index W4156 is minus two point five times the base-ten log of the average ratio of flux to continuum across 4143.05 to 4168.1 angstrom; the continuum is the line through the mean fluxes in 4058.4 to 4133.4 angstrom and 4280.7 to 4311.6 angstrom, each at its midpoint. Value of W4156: -0.08 mag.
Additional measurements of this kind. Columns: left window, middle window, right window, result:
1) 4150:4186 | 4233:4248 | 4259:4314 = 0.01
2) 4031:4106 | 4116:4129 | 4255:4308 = -0.07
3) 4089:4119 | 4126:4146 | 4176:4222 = -0.08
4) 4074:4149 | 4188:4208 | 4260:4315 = -0.03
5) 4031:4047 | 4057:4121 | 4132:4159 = 0.05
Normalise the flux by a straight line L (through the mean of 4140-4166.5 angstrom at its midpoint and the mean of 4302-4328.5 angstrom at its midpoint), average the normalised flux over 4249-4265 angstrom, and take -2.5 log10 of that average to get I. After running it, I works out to -0.04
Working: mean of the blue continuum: 11.5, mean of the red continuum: 10.8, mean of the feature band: 11.5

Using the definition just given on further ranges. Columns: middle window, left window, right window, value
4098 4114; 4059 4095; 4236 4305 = 0.127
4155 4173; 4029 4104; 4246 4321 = -0.095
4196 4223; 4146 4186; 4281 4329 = -0.005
